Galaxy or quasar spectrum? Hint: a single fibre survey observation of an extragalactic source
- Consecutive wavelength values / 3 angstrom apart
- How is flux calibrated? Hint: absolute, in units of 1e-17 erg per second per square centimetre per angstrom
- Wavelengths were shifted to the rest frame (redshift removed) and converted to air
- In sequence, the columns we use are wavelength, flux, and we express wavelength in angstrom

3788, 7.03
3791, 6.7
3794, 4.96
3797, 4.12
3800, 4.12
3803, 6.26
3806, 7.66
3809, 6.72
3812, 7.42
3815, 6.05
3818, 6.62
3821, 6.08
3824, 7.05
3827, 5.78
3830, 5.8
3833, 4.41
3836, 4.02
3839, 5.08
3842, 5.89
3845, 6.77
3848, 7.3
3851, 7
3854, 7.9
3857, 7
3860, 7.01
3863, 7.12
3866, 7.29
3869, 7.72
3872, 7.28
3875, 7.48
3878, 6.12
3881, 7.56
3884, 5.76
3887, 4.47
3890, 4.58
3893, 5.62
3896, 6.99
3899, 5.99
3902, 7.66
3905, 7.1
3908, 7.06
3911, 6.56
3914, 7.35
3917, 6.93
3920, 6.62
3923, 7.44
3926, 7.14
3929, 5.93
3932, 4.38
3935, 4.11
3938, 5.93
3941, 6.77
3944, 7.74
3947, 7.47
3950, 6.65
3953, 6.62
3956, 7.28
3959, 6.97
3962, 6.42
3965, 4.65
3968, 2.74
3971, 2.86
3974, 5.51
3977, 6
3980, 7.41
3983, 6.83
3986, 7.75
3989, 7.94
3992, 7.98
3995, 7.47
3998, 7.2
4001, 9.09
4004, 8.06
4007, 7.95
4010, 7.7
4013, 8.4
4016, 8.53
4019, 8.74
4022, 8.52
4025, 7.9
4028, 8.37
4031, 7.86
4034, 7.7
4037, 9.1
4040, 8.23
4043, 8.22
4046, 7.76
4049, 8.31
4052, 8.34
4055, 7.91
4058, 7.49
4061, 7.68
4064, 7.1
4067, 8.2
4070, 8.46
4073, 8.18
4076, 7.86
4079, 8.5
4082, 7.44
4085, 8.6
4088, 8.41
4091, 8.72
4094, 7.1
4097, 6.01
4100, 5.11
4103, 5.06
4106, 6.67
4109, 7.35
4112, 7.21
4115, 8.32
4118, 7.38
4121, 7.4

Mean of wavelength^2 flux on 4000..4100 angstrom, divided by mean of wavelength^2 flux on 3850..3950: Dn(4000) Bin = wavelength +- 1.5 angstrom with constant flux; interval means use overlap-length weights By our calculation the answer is 1.30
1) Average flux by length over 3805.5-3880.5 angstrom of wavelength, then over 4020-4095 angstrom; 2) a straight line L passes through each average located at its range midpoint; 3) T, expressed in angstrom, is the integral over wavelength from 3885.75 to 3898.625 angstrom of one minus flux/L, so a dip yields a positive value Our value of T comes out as 2.7 angstrom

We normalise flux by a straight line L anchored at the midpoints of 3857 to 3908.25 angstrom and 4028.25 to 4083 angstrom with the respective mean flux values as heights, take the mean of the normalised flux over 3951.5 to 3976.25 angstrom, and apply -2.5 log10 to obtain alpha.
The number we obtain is 0.324 mag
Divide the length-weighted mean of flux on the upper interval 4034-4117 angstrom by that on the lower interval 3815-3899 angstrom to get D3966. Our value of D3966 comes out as 1.2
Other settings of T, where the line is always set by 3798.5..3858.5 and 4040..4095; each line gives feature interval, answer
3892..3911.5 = 0.1 angstrom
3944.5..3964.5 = 1.0 angstrom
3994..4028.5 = -2.5 angstrom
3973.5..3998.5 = 0.8 angstrom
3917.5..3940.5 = 3.2 angstrom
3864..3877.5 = -1.6 angstrom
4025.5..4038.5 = -0.8 angstrom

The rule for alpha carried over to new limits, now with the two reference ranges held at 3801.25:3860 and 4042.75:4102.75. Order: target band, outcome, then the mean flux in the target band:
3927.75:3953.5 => 0.14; 6.16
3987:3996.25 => -0.08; 7.8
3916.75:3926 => -0.03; 7.03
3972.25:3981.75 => 0.15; 6.23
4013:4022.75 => -0.16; 8.57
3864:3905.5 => 0.02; 6.54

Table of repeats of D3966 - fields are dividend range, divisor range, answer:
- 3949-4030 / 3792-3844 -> 1.23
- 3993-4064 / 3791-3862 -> 1.32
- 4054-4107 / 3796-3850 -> 1.25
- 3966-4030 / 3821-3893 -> 1.15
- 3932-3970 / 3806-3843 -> 1.00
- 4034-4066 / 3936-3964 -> 1.18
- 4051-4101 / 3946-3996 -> 1.22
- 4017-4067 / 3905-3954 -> 1.23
